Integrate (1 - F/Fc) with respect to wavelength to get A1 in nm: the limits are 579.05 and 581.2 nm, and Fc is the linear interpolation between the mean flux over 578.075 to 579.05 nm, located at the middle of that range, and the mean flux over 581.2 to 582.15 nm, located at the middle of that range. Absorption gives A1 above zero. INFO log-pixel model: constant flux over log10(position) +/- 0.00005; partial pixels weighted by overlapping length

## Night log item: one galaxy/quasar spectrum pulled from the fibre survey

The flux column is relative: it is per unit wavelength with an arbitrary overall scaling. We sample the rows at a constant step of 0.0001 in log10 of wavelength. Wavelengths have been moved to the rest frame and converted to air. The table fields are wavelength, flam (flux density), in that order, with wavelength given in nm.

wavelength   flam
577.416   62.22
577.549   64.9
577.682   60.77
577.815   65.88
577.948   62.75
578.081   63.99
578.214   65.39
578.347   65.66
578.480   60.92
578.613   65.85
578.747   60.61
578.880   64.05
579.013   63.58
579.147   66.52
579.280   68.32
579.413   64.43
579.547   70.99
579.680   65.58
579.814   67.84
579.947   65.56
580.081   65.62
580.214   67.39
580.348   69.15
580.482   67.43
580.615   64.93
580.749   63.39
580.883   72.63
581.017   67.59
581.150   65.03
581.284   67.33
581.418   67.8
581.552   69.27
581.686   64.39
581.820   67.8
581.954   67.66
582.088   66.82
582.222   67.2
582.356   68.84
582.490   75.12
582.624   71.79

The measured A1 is -0.049 nm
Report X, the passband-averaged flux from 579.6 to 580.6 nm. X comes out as 66.9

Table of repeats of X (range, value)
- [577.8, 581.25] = 65.8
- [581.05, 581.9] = 67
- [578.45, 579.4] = 64.4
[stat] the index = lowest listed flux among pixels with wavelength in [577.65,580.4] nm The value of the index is 60.61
